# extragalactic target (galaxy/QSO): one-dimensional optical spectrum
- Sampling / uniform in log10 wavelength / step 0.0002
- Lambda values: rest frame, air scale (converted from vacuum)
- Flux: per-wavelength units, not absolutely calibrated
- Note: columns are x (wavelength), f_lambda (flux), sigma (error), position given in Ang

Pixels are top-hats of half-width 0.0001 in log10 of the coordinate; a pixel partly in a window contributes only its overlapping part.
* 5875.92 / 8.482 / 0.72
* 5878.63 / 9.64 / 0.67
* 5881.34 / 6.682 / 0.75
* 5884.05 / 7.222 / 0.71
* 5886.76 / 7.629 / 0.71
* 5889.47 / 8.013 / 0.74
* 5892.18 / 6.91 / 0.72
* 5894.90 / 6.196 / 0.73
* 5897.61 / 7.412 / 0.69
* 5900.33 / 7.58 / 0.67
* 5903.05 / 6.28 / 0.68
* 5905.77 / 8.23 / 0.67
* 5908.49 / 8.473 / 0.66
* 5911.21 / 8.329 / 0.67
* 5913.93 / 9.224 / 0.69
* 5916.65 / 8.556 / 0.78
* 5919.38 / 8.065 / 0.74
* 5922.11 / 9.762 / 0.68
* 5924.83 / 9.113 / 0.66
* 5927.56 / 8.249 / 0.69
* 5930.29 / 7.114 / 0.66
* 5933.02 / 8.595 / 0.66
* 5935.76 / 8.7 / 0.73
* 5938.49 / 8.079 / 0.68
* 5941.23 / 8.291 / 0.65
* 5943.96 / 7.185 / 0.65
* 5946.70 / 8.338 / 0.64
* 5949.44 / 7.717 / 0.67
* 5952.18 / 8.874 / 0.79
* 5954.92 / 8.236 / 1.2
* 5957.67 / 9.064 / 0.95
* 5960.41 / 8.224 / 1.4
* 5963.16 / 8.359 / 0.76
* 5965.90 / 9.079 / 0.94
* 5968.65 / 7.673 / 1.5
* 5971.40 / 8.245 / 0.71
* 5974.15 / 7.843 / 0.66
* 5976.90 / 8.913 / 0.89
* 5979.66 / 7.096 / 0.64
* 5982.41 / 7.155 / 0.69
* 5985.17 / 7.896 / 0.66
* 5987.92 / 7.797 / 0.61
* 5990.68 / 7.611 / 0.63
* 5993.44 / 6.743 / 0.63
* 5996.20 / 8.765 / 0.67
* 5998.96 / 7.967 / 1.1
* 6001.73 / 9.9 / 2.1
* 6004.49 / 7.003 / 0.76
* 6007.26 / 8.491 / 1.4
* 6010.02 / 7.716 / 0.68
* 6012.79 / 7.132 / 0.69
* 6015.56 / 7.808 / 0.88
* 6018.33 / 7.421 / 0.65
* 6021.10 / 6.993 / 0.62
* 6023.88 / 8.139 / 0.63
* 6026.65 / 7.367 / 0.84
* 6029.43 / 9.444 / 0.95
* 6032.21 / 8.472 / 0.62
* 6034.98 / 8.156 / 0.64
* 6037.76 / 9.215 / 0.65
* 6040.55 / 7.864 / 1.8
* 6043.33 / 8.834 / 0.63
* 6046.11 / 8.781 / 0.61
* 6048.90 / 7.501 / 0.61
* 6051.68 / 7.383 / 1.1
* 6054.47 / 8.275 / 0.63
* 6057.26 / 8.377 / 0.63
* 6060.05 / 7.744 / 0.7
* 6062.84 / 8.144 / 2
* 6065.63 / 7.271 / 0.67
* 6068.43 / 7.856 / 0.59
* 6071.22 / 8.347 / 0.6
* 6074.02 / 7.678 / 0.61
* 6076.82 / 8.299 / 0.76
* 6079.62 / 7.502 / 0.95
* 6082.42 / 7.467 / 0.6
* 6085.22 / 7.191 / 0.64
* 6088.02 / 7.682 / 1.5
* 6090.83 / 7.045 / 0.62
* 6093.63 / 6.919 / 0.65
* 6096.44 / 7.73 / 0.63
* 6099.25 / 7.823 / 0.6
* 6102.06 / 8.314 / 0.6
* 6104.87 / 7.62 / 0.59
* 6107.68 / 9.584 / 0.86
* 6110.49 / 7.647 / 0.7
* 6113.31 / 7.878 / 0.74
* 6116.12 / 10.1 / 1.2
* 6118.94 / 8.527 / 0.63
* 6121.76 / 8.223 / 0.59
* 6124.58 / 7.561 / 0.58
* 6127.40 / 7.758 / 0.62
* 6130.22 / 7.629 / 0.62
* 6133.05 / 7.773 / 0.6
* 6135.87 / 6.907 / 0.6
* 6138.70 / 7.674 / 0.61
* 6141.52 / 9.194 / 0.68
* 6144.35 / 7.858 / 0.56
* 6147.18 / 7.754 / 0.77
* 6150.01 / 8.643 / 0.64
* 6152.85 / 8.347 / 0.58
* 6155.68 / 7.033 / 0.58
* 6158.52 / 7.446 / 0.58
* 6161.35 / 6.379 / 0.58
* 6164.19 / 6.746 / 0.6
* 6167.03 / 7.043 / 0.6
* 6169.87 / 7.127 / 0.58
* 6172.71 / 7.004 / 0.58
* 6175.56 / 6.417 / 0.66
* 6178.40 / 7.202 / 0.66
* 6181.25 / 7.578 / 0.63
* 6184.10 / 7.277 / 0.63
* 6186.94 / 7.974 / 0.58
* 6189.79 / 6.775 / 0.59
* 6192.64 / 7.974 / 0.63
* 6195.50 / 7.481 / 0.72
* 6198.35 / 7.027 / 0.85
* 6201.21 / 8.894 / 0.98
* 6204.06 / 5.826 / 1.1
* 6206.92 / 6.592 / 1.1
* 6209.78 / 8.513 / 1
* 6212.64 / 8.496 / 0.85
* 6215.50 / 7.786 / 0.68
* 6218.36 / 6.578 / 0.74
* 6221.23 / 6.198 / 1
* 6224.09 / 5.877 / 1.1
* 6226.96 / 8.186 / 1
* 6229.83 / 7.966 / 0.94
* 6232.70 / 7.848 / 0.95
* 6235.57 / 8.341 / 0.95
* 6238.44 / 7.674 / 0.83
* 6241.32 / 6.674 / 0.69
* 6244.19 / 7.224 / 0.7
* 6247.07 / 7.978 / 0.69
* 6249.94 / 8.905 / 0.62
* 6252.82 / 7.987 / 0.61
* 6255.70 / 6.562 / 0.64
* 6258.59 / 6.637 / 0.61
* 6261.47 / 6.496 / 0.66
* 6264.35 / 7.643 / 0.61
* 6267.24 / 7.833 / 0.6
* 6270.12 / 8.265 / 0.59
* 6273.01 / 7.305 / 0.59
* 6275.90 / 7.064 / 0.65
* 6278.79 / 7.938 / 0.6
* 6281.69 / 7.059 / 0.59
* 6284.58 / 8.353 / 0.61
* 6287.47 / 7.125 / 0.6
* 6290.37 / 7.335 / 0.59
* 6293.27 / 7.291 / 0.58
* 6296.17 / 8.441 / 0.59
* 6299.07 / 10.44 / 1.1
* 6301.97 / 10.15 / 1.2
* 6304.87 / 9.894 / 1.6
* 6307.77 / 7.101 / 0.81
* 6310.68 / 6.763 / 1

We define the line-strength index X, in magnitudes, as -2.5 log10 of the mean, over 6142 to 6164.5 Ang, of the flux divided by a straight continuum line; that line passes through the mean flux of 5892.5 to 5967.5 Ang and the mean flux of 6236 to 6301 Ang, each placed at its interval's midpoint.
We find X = 0.03 mag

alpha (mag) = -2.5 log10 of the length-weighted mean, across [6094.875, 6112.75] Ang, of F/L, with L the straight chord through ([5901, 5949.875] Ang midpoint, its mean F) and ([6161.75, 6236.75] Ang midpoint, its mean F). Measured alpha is -0.06 mag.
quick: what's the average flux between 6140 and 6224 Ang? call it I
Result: 7.4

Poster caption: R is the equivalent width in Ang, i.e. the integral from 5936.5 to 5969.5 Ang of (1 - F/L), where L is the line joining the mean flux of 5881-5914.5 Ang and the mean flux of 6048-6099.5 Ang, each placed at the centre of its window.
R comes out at -3.0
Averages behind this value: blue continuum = 7.54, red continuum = 7.7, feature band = 8.28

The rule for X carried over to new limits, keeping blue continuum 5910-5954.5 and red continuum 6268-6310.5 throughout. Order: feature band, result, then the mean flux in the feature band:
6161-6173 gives 0.19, 6.89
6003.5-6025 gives 0.10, 7.59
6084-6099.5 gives 0.12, 7.37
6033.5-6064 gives 0.01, 8.21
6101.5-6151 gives 0.01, 8.14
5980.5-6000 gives 0.09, 7.69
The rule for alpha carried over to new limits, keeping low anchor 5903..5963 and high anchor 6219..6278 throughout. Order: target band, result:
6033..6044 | -0.06 mag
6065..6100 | 0.04 mag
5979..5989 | 0.10 mag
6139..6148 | -0.07 mag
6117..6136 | -0.01 mag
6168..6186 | 0.08 mag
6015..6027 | 0.08 mag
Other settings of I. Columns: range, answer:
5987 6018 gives 7.89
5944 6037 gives 8.04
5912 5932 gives 8.58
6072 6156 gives 7.93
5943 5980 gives 8.24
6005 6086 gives 7.96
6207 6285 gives 7.51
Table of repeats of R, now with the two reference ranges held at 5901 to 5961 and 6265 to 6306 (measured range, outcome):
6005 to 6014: 0.6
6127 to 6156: 1.1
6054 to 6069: 0.6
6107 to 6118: -0.7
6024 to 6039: -0.4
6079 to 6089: 1.0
